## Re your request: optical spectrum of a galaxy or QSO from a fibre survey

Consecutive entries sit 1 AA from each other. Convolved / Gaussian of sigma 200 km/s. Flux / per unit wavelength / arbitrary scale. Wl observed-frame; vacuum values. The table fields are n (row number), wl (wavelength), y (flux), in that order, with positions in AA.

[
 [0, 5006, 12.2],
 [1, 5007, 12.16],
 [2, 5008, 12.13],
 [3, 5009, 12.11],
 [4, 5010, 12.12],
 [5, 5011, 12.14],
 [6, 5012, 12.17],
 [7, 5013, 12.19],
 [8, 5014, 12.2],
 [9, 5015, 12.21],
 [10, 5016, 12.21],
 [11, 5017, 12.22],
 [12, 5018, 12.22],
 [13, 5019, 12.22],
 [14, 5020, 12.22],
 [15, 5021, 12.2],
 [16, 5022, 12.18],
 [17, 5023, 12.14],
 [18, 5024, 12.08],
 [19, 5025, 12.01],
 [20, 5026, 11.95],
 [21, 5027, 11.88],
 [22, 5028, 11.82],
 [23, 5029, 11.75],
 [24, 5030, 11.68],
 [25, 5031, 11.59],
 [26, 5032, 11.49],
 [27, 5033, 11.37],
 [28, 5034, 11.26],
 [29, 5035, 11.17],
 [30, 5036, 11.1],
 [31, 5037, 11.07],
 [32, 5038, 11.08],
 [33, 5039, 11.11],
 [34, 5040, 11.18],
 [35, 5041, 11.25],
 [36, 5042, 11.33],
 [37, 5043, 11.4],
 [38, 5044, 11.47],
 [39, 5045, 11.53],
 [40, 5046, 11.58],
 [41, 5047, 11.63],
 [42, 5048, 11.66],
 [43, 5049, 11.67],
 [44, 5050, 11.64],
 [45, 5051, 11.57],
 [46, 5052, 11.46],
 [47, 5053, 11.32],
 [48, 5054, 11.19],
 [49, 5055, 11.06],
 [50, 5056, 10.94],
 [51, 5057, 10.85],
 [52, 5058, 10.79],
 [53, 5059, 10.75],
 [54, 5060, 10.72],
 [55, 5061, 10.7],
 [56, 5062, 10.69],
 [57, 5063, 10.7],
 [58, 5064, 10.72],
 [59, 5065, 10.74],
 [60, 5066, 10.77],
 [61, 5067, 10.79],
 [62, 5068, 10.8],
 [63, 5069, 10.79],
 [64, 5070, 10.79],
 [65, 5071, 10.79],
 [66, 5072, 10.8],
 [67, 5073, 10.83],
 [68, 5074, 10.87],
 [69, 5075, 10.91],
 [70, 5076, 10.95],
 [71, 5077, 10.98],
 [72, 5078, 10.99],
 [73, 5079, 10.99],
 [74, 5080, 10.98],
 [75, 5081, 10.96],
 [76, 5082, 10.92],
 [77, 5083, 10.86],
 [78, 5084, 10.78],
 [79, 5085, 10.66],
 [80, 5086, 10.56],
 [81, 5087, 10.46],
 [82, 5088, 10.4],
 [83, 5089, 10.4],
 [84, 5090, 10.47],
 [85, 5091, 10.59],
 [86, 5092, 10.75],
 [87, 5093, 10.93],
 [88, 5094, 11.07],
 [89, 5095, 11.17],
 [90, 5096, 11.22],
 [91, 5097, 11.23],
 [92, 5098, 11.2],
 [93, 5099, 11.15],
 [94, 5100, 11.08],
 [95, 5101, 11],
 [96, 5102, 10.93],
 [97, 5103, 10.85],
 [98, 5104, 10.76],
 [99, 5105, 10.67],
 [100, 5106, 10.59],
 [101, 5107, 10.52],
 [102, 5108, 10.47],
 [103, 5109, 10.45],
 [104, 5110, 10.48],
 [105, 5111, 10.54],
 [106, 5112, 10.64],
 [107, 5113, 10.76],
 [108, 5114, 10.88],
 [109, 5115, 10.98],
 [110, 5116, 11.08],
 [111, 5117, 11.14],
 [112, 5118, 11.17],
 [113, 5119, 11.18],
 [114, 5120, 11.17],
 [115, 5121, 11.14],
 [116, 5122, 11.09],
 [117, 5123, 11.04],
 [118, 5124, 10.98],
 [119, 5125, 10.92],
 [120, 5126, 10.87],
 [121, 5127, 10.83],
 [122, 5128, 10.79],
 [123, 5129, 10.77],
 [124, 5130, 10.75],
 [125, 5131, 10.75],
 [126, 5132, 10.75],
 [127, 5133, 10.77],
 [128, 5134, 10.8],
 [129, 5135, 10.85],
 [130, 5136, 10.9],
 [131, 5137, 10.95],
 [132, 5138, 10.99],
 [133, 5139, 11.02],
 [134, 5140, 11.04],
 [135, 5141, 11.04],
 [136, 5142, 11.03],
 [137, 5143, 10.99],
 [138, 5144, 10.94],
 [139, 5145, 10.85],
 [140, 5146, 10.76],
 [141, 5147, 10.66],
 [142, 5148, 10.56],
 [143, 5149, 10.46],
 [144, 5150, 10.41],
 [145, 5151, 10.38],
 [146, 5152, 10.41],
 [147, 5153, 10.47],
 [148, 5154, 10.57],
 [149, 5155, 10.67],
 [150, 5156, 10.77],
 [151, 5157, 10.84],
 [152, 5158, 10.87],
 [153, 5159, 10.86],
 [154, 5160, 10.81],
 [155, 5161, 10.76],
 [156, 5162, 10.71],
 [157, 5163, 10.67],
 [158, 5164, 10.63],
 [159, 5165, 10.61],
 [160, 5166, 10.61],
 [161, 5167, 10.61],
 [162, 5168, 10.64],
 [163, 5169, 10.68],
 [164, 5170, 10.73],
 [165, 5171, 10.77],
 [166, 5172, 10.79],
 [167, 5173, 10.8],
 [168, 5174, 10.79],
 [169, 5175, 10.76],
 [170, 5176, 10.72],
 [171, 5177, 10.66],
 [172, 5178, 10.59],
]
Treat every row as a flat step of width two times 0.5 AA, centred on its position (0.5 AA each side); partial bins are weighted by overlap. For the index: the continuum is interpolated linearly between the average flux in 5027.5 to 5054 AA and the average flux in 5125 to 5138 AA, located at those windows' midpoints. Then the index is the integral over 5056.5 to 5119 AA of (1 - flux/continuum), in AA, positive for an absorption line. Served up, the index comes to 1.67 AA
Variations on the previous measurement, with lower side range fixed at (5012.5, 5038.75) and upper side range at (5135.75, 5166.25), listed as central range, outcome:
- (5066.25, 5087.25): 1.0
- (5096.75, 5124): 0.5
